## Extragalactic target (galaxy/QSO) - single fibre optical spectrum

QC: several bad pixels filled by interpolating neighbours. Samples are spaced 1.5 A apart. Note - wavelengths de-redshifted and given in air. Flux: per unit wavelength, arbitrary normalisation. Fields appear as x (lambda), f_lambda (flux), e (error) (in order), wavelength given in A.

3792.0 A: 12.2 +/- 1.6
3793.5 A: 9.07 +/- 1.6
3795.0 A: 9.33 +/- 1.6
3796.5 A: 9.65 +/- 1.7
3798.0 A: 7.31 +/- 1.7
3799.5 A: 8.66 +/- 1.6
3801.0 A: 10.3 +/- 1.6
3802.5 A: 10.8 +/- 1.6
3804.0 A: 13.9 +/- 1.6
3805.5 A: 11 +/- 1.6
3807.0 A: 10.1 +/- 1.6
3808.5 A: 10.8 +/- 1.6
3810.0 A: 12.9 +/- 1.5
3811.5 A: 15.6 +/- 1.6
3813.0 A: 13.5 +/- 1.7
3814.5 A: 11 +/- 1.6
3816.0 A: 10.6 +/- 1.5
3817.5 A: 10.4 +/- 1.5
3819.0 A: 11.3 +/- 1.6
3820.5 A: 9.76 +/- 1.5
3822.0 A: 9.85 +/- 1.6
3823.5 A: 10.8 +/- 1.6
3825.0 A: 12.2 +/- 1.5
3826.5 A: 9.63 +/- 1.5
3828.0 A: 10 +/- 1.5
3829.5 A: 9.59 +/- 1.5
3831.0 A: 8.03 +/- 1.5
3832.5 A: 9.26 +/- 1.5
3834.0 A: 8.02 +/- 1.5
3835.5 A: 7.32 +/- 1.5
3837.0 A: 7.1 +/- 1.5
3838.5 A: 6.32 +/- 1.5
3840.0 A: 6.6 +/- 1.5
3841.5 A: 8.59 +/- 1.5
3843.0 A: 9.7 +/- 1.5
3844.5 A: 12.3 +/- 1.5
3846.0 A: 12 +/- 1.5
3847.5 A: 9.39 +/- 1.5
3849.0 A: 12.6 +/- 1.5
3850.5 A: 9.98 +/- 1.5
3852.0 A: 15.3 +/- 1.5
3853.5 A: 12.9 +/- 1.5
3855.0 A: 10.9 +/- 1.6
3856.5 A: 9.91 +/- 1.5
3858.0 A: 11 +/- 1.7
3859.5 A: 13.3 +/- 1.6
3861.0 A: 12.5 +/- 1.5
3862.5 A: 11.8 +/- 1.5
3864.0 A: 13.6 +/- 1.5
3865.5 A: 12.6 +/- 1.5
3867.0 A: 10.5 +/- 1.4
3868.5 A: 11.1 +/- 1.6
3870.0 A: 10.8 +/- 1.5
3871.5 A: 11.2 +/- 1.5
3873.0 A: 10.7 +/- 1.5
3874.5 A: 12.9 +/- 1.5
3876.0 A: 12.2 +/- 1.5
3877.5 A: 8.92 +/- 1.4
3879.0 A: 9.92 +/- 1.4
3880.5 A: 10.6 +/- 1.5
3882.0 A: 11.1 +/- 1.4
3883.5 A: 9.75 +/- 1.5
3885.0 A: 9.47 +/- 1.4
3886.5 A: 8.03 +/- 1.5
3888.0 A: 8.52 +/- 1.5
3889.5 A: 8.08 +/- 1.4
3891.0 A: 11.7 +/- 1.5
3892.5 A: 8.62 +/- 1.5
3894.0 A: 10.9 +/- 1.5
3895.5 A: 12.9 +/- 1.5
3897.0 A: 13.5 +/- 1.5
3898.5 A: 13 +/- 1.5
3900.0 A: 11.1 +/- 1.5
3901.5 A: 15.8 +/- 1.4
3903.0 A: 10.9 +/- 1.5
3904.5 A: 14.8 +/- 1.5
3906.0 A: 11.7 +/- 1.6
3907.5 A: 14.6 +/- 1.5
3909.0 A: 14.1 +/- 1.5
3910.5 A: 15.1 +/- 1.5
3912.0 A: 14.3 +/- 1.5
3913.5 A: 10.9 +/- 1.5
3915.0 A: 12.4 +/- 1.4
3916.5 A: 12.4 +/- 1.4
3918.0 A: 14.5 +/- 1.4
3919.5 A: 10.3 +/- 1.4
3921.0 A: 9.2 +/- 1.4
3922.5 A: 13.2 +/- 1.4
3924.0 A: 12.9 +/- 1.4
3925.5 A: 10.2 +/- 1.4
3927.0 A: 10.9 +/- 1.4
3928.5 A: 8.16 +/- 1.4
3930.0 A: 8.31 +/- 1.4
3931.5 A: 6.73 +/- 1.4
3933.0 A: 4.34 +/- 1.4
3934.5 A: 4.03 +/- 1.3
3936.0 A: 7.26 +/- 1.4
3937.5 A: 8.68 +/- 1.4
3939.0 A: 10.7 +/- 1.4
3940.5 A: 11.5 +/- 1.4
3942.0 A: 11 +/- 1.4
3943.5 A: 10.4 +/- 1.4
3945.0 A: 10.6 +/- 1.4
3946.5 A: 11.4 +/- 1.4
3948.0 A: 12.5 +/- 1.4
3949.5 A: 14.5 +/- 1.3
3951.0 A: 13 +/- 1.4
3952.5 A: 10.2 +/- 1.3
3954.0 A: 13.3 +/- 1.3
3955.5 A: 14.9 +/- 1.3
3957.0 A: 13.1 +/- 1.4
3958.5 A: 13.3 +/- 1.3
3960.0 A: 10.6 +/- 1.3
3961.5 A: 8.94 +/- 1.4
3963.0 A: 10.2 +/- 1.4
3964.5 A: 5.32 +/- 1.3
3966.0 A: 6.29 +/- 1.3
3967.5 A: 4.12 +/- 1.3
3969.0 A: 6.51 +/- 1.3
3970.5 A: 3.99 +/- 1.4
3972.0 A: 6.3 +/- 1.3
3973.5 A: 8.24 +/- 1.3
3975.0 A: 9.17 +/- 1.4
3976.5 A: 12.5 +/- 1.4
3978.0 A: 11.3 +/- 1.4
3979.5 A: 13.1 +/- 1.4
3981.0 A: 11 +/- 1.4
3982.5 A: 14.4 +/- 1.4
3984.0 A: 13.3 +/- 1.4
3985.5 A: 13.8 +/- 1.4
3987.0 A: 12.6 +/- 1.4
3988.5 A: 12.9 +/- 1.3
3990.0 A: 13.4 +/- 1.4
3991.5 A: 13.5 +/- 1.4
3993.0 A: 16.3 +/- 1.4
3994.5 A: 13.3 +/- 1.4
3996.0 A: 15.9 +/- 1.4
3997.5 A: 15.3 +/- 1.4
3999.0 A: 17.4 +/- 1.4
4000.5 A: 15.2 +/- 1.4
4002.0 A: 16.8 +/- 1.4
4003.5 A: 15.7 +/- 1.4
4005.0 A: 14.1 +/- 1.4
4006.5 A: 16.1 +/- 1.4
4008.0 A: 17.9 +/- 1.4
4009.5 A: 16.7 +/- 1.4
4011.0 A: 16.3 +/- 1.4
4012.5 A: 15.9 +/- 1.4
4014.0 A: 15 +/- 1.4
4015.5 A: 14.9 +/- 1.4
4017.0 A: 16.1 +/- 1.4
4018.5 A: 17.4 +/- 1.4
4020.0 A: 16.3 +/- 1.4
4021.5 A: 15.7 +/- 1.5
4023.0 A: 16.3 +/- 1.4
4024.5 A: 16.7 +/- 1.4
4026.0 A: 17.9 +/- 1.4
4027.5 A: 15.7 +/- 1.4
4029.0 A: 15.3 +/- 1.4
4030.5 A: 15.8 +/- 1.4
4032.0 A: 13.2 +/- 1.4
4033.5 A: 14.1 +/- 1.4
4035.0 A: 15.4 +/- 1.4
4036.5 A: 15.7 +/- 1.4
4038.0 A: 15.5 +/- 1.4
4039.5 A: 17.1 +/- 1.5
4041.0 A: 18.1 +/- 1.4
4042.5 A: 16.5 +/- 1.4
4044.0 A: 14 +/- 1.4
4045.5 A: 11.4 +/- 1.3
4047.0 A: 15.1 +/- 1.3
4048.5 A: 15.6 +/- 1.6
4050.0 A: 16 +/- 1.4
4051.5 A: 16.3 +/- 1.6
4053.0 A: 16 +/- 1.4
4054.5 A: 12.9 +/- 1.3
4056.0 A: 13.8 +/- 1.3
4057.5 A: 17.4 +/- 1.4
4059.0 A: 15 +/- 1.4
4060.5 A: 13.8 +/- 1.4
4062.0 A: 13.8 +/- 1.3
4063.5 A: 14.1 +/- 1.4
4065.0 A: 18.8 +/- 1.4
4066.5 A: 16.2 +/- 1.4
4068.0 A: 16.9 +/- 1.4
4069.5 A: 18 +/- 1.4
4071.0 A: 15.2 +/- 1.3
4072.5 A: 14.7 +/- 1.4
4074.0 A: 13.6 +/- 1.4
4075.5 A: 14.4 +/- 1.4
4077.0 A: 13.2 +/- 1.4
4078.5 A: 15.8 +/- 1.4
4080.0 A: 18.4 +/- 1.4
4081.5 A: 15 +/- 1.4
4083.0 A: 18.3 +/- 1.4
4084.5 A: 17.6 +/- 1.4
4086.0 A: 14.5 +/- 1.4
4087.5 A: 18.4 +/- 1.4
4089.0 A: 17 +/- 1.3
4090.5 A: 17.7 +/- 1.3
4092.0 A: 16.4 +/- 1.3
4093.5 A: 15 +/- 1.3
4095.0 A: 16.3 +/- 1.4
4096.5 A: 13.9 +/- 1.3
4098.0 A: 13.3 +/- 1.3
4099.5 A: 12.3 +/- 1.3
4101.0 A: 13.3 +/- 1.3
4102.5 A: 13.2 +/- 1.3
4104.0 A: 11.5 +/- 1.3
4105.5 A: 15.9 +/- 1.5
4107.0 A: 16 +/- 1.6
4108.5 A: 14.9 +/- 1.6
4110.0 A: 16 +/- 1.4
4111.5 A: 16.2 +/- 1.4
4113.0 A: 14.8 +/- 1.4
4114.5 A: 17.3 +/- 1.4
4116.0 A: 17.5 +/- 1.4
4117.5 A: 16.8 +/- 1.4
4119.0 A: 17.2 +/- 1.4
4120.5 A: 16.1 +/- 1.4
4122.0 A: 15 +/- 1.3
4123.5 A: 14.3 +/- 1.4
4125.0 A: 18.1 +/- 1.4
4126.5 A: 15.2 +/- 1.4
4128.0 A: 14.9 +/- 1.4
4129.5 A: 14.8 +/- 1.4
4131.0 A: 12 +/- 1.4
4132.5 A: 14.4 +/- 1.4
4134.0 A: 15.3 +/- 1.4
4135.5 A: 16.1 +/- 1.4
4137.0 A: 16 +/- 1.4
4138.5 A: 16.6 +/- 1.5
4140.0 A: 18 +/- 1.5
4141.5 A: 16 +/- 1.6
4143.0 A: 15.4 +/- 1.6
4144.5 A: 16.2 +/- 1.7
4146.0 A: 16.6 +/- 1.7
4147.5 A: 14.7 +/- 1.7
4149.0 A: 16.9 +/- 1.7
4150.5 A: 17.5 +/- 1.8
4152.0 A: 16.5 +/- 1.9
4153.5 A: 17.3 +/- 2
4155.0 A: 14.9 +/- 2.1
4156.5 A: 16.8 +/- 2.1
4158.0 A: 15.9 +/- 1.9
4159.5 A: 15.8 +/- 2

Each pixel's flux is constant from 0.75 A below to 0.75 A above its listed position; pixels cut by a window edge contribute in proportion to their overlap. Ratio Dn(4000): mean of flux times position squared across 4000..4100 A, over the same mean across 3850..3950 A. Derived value 1.5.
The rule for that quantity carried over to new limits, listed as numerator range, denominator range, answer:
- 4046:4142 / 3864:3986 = 1.57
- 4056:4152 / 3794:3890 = 1.69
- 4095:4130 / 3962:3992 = 1.61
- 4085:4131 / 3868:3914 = 1.49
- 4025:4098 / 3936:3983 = 1.60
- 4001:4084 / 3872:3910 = 1.49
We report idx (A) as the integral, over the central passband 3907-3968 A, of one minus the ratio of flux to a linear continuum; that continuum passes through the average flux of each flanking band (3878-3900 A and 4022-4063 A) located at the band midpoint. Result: 6.2 A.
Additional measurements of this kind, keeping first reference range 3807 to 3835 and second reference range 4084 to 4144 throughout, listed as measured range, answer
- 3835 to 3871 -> 1.45 A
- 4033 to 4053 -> -1.58 A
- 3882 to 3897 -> 2.28 A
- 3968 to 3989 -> 4.36 A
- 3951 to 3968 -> 3.56 A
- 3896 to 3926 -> -1.49 A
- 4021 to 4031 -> -1.53 A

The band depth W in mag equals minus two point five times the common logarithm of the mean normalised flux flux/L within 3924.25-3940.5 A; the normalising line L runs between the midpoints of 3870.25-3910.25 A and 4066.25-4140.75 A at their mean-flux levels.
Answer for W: 0.43 mag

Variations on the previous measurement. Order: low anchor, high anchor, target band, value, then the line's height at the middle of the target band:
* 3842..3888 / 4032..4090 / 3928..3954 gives 0.309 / 12.9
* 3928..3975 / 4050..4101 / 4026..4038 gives -0.143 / 13.4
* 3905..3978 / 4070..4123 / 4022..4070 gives -0.129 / 13.8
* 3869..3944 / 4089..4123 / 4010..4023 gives -0.197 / 13.3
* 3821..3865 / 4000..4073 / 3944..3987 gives 0.280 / 13.7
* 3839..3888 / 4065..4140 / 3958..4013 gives 0.088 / 13.3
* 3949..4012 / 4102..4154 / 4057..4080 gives -0.078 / 14.4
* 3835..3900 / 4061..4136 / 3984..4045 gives -0.129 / 13.8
